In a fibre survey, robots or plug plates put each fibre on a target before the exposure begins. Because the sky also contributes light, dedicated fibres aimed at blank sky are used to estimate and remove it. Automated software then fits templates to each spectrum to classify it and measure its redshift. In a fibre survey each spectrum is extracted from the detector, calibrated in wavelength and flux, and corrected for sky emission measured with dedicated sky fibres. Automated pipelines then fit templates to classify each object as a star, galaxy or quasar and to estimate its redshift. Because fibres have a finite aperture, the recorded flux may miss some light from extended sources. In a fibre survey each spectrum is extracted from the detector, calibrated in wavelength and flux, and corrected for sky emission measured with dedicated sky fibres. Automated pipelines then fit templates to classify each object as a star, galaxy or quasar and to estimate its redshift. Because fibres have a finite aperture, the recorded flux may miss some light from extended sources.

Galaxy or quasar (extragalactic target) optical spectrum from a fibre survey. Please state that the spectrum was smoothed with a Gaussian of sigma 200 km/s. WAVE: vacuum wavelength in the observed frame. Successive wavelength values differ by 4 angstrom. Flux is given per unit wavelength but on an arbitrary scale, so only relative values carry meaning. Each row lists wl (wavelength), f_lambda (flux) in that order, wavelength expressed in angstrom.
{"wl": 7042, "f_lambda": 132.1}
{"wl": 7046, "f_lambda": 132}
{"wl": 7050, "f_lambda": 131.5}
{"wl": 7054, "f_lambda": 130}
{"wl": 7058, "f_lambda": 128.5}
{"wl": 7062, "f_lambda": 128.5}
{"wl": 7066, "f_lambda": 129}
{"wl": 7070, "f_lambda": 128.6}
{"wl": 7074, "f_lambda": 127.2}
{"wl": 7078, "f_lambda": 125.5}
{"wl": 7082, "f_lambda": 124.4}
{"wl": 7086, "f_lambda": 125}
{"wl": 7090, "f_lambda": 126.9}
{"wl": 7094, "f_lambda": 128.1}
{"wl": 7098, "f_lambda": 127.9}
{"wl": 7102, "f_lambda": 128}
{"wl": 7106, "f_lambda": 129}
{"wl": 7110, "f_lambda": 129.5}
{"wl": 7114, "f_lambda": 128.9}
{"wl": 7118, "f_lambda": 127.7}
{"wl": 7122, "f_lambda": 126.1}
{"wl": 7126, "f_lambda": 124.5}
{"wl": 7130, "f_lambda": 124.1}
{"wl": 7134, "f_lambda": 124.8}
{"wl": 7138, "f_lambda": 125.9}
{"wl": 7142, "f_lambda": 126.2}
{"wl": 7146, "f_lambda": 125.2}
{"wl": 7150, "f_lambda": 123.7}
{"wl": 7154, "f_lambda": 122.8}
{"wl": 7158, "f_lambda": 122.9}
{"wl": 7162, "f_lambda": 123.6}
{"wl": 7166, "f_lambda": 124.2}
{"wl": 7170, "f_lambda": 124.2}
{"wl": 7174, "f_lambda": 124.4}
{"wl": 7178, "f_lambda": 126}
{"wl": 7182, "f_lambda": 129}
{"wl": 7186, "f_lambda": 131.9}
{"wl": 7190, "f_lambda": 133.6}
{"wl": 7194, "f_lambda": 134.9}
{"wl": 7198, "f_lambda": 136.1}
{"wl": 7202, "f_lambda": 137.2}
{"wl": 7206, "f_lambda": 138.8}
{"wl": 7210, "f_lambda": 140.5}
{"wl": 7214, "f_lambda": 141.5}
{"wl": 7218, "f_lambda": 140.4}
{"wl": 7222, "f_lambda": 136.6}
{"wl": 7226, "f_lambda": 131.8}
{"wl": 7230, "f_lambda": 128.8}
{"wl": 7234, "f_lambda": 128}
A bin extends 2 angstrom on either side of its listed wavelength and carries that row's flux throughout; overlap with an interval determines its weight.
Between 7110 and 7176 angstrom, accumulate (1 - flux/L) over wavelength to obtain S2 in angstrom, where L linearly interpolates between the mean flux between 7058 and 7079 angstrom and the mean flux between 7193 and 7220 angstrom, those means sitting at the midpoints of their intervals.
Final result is 4.24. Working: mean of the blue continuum 128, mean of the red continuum 139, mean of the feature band 125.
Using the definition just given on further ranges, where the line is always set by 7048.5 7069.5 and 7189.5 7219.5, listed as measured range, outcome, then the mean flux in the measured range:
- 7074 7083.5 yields 0.4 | 125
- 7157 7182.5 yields 2.1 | 125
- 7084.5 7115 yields 0.9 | 128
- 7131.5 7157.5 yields 1.9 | 125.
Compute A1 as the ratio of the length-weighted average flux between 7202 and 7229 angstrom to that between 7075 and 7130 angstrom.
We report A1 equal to 1.1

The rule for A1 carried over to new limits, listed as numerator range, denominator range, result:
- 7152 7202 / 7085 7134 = 1.01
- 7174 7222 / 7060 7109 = 1.06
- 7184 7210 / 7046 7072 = 1.05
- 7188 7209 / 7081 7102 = 1.08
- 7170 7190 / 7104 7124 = 1.00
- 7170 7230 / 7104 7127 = 1.05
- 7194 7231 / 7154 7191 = 1.08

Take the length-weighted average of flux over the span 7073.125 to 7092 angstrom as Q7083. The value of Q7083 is 126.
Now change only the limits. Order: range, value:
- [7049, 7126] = 128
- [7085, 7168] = 126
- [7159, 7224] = 133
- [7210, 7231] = 137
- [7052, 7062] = 129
